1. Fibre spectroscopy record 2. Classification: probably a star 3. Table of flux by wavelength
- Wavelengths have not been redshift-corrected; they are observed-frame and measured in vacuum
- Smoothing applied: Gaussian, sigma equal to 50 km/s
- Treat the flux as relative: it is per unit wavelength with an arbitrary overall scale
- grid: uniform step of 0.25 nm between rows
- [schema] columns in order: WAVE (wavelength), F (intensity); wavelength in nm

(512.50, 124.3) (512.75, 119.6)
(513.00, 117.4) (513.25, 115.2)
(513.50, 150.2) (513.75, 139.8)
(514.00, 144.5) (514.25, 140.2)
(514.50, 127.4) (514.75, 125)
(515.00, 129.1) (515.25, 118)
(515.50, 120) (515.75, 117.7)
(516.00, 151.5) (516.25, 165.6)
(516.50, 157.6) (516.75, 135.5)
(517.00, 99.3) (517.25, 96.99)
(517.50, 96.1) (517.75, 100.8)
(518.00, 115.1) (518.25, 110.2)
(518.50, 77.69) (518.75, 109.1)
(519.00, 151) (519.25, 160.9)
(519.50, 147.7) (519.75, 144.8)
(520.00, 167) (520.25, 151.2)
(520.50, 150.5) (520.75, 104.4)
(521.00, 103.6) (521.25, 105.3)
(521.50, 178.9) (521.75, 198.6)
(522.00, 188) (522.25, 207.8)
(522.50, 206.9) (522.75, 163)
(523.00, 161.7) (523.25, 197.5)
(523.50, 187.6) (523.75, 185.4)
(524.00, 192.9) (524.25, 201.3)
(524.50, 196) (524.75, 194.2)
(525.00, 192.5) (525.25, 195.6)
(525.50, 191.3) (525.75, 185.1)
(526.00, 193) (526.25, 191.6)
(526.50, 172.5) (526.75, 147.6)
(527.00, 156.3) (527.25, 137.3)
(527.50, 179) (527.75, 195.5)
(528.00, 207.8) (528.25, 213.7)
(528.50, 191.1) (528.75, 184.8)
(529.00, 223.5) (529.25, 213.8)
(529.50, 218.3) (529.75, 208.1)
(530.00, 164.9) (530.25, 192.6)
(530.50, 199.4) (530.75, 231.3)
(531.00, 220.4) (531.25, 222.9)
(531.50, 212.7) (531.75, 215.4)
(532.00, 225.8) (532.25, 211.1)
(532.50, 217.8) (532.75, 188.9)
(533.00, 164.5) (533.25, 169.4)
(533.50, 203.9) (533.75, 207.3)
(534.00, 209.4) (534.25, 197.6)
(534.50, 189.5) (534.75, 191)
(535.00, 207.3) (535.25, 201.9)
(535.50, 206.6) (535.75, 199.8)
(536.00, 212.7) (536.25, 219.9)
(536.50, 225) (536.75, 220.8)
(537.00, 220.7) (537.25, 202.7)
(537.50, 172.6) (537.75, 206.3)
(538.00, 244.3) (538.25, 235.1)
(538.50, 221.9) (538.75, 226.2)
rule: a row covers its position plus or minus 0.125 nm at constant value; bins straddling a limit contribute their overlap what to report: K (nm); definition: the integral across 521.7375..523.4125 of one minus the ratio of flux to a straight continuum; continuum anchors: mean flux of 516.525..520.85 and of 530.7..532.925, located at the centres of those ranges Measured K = -0.41 nm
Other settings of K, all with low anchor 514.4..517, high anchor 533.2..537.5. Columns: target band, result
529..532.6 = -0.45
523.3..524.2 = -0.16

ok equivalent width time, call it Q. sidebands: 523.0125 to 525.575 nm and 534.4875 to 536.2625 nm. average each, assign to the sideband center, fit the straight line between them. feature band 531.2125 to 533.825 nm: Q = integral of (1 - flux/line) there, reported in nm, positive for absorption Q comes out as -0.03 nm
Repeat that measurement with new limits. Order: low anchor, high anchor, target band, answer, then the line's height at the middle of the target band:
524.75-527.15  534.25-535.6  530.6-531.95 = -0.203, 192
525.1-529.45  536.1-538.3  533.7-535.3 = 0.060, 208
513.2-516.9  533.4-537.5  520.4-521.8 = 0.179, 157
